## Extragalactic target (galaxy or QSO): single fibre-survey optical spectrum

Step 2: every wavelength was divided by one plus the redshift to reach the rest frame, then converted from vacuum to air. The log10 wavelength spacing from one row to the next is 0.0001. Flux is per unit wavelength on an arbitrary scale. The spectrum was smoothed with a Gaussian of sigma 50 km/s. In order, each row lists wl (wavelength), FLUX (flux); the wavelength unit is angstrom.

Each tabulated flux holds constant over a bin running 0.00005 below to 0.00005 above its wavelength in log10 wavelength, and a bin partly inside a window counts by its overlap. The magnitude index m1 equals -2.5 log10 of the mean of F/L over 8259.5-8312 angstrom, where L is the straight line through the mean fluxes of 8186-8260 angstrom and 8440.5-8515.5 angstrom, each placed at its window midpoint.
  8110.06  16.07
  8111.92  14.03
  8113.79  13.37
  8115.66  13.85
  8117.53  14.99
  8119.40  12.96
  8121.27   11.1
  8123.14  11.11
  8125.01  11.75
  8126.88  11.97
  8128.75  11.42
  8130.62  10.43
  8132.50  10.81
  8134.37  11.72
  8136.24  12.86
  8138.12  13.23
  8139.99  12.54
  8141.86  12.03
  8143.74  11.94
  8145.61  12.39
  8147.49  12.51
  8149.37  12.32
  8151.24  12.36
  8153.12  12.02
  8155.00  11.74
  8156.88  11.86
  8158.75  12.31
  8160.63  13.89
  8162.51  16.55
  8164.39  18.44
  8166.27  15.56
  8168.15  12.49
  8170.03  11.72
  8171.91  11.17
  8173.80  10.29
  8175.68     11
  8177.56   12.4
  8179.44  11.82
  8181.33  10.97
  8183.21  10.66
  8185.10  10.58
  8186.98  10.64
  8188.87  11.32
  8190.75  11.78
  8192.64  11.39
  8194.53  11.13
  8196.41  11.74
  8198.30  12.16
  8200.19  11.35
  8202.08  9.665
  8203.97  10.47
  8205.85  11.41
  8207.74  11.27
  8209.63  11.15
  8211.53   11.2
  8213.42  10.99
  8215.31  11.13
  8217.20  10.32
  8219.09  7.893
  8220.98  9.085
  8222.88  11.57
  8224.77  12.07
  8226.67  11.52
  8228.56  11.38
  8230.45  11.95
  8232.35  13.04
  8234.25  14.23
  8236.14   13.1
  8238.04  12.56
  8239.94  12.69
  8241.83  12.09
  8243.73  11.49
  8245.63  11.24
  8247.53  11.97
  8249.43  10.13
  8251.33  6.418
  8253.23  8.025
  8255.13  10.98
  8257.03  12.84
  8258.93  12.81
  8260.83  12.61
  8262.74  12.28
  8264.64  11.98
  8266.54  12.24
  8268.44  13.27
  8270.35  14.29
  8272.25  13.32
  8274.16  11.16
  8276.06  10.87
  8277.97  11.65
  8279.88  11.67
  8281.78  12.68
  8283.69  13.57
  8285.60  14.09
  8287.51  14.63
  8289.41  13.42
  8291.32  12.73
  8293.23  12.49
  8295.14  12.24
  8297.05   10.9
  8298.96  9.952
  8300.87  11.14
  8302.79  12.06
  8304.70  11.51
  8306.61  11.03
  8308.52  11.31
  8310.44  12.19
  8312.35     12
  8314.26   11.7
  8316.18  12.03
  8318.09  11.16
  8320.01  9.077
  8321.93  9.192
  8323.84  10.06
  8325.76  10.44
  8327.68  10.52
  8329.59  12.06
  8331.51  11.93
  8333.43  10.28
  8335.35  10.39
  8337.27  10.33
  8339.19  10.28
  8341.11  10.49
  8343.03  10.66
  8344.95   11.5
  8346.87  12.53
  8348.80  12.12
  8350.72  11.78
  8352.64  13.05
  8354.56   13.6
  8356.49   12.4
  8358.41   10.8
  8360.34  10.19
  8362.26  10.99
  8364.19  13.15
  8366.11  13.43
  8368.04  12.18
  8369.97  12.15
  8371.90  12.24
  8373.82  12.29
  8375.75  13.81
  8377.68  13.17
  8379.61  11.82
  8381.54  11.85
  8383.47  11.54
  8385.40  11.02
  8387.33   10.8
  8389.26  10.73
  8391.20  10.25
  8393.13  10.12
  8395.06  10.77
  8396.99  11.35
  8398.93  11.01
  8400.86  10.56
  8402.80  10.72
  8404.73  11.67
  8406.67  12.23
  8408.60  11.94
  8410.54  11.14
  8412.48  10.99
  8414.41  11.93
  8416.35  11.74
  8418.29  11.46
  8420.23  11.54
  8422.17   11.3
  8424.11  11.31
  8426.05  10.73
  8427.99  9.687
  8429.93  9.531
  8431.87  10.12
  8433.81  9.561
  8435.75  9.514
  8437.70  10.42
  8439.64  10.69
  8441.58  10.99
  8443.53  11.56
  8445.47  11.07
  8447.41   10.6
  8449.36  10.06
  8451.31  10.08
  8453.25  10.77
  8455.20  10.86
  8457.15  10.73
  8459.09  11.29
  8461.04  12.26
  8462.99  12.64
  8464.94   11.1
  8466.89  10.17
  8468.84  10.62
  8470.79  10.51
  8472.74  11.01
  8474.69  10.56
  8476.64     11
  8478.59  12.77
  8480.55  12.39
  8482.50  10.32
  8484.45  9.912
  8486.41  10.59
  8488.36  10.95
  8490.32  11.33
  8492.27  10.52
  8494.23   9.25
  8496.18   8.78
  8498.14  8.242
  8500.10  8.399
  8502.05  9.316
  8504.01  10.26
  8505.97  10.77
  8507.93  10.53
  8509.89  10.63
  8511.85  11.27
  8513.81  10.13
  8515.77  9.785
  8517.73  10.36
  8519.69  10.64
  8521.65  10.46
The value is -0.11 mag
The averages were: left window 11.2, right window 10.6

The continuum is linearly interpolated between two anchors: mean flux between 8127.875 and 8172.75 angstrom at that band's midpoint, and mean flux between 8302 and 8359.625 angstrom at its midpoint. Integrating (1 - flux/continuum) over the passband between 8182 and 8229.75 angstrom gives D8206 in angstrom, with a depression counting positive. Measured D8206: 5.0 angstrom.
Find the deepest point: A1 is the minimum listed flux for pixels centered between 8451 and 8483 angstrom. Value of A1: 10.08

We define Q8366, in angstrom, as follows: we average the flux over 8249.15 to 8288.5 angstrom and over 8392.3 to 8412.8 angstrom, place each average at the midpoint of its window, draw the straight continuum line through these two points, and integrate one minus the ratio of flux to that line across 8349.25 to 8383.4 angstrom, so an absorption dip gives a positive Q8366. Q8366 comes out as -2.7 angstrom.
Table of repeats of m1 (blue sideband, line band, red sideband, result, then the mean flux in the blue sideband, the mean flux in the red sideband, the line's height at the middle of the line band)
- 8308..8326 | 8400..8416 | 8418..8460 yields -0.071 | 10.9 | 10.6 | 10.7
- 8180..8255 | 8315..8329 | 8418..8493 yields 0.058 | 11.1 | 10.8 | 11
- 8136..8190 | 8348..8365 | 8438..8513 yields -0.064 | 12.4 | 10.6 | 11.3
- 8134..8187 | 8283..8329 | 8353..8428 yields 0.025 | 12.5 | 11.6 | 11.9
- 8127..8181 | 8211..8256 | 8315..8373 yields 0.083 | 12.5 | 11.4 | 12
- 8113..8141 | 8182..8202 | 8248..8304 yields 0.086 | 12.3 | 11.9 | 12.1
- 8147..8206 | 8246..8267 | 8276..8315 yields 0.094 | 12.1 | 12.1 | 12.1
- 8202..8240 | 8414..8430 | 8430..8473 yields -0.026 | 11.4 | 10.7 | 10.8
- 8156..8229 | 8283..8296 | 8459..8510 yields -0.179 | 11.6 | 10.6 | 11.3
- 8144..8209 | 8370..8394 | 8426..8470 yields -0.064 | 12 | 10.7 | 11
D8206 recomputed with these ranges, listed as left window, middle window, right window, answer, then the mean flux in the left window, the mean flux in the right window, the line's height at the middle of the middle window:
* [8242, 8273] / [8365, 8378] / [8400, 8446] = -1.86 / 11.6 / 10.9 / 11.1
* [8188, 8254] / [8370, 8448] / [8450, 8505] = -2.97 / 11.2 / 10.6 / 10.7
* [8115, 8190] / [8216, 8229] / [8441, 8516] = 1.53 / 12.3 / 10.6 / 11.9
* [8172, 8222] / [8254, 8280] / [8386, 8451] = -3.29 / 10.9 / 10.8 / 10.9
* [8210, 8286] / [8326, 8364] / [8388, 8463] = -0.43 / 11.7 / 10.9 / 11.3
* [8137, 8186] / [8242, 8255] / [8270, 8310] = 2.34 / 12.5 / 12.2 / 12.3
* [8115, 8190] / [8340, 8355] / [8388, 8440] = -0.91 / 12.3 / 10.9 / 11.2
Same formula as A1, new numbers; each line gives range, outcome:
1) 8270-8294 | 10.87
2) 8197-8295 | 6.418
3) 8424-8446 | 9.514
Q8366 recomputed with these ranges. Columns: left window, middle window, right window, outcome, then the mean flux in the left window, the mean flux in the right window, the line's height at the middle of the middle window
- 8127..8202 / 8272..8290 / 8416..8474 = -1.7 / 12.1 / 10.8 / 11.6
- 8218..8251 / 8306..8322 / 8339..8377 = 0.9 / 11.5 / 12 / 11.9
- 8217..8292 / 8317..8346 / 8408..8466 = 2.3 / 11.9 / 10.9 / 11.5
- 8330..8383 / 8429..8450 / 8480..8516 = 0.9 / 11.8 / 10.2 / 10.9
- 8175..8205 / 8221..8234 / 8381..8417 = -0.8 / 11.2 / 11.2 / 11.2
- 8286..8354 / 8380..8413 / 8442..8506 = -0.2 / 11.4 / 10.6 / 11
